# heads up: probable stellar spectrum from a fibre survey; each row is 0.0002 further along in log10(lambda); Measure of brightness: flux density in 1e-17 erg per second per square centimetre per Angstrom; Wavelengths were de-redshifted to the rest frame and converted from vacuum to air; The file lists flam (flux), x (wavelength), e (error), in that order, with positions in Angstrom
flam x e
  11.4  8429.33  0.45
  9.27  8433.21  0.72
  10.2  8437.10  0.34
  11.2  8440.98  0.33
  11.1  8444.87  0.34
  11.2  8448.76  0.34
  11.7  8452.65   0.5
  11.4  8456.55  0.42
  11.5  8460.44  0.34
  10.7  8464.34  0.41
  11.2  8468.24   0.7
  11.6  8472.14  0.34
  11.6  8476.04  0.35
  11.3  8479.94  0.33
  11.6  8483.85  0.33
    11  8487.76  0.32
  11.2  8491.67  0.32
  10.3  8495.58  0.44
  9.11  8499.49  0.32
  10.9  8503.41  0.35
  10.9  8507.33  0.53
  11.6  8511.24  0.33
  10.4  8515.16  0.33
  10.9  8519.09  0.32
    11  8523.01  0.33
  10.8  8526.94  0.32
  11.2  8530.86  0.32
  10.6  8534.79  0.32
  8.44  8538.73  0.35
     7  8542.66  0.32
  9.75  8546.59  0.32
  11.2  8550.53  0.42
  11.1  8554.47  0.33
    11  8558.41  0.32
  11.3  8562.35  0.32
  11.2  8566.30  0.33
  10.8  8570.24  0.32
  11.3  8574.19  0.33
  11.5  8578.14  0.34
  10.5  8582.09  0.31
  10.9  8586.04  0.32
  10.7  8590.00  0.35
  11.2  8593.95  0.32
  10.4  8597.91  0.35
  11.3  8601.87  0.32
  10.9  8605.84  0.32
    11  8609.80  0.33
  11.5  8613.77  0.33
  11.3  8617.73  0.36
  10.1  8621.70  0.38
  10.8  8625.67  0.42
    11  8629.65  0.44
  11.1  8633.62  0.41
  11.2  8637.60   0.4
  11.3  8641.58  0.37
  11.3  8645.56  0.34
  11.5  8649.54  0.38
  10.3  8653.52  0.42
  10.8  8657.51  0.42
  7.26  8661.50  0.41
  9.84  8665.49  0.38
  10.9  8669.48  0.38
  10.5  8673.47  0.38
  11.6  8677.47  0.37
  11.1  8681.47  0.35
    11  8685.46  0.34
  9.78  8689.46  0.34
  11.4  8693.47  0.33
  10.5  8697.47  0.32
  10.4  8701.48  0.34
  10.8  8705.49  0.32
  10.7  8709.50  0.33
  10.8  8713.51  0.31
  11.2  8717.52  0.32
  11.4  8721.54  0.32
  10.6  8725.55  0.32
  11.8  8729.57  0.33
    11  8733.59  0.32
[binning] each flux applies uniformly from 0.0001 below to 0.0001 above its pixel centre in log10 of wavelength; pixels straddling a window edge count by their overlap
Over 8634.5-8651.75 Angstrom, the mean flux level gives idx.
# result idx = 11.3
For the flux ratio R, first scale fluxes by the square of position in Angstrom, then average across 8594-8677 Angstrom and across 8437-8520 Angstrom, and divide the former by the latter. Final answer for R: 1.0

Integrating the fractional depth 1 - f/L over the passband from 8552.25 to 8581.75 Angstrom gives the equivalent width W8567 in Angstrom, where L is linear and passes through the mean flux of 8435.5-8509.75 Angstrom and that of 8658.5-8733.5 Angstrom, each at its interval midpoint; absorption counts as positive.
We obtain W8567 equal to -0.7 Angstrom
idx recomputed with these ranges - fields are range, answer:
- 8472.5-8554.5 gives 10.6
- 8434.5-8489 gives 11.2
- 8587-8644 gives 11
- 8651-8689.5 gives 10.4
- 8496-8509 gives 10.3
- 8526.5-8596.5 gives 10.6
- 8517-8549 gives 9.98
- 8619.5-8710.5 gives 10.7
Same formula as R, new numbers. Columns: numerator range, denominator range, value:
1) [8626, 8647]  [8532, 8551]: 1.22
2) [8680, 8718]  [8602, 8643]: 0.99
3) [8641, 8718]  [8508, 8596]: 1.03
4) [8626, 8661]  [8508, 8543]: 1.08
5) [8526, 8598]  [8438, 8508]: 0.98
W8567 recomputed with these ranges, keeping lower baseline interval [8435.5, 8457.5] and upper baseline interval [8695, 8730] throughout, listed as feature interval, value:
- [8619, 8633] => 0.3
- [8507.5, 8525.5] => 0.2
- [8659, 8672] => 1.8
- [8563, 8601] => 0.1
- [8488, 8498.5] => 0.4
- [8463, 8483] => -0.4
